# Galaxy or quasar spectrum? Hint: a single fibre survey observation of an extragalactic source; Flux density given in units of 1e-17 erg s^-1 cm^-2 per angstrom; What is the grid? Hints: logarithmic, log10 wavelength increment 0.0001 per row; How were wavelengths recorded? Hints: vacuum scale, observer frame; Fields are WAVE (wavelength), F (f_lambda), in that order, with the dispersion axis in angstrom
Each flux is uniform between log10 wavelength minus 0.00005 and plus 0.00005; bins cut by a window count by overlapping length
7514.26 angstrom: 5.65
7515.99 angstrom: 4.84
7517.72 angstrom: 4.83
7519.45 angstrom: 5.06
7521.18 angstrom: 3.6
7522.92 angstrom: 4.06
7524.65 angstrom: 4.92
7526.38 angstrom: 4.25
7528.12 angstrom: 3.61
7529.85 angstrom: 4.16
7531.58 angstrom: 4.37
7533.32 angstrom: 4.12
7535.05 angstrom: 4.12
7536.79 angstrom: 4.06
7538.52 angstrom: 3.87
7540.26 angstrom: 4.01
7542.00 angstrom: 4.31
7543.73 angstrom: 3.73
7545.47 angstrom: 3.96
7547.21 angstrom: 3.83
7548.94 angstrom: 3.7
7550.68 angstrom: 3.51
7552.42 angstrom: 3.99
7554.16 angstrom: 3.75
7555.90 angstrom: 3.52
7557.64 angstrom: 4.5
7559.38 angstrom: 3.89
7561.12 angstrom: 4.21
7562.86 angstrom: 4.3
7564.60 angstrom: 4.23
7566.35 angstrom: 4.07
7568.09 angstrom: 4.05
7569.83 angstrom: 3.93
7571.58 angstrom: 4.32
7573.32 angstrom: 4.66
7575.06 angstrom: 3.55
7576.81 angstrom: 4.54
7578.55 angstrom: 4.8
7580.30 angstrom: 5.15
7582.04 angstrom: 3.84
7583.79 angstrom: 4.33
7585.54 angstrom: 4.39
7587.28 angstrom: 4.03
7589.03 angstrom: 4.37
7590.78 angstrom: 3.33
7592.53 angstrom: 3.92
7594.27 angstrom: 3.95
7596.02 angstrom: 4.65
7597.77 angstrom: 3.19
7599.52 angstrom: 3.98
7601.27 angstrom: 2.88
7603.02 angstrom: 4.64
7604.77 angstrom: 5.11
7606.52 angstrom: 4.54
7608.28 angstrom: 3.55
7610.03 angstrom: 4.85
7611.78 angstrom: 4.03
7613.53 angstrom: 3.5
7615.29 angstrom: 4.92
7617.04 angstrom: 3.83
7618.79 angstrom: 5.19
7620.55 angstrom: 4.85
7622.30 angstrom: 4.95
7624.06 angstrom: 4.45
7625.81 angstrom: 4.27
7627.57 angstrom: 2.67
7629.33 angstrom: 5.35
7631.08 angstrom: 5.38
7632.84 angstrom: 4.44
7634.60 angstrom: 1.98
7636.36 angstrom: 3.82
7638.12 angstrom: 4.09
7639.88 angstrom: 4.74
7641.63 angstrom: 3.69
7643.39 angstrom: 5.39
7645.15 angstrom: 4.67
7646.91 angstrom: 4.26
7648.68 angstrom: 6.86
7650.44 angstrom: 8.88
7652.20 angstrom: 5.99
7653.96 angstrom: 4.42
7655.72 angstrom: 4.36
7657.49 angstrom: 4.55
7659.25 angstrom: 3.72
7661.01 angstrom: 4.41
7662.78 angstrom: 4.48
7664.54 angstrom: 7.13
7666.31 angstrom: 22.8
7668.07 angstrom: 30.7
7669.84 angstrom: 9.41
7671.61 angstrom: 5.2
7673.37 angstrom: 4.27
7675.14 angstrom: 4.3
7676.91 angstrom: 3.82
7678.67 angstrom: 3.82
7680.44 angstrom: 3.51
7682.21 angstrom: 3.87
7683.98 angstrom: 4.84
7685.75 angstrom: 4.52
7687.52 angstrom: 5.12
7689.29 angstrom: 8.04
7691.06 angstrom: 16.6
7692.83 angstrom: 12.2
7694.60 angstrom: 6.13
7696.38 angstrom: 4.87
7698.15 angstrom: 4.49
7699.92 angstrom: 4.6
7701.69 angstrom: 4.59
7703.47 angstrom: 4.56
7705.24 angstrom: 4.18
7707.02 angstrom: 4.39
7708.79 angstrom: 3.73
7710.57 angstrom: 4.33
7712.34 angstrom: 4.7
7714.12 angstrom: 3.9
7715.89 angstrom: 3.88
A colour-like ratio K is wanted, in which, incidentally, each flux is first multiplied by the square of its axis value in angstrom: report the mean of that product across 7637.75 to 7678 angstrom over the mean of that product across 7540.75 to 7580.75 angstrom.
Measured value 1.77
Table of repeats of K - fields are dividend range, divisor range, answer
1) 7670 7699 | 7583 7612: 1.51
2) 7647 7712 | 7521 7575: 1.72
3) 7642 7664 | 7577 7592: 1.23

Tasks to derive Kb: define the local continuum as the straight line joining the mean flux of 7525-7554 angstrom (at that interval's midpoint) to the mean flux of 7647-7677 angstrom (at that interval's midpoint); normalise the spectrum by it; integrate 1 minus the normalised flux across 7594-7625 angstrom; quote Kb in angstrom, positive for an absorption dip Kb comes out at 9.8 angstrom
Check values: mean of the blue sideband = 3.99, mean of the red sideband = 7.97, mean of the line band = 4.29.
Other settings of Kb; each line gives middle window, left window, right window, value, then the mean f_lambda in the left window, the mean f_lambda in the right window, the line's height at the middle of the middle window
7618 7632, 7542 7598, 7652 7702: 2.6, 4.08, 7.17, 5.67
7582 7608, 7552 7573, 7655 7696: 5.3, 4.08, 7.71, 5.12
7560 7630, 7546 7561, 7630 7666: 2.9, 3.86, 5.15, 4.43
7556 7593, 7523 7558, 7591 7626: -0.6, 4.01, 4.25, 4.13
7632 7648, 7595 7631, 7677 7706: 2.4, 4.29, 5.95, 4.86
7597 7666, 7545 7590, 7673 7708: 3.1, 4.13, 5.65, 4.92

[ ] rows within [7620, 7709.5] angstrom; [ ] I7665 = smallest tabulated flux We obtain 1.98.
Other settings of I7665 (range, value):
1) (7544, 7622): 2.88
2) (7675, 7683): 3.51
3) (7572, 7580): 3.55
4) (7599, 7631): 2.67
